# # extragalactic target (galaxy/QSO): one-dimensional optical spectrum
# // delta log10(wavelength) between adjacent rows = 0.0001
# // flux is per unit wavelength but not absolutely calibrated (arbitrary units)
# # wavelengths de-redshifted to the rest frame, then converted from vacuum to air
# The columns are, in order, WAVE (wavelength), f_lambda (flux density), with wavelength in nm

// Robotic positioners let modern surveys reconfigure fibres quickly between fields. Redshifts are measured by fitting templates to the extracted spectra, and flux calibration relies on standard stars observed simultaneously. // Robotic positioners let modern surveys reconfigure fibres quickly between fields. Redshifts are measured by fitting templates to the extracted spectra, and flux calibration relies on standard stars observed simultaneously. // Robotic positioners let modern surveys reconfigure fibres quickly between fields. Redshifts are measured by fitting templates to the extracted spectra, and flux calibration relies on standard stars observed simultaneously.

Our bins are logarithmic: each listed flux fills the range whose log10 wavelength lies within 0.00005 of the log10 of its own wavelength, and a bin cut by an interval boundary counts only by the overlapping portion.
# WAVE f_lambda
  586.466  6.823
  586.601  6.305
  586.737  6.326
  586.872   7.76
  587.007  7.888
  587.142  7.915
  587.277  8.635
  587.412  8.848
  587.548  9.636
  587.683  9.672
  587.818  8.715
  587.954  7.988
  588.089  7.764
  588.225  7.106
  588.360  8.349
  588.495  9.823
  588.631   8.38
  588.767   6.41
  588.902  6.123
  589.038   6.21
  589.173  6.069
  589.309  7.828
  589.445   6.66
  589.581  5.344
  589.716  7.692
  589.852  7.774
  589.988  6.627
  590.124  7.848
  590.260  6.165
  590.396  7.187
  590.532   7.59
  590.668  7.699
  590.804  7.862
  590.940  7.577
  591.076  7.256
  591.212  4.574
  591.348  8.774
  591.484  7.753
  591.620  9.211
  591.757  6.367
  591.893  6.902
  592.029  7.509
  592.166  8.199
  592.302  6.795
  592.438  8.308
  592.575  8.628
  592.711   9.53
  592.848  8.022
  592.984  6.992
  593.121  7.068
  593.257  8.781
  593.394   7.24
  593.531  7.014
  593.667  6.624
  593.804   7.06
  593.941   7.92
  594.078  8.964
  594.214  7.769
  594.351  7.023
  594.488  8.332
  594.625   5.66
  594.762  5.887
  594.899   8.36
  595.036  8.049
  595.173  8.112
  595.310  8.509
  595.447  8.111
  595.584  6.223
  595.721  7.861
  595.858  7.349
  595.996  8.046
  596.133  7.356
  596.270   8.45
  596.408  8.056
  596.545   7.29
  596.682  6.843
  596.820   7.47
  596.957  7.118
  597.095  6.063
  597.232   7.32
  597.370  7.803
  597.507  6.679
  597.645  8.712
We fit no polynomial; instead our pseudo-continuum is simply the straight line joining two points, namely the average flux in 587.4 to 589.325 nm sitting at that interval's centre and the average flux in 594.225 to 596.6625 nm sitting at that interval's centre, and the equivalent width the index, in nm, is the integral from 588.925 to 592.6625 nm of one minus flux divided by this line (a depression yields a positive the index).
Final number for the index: 0.24 nm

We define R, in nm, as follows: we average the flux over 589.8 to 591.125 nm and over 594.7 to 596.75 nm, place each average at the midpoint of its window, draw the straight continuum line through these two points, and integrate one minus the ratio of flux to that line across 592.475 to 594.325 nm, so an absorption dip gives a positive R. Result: -0.07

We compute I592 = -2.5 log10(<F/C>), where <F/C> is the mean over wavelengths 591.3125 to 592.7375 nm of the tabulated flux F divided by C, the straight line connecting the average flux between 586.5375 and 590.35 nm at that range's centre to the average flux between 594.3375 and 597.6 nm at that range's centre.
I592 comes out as -0.06 mag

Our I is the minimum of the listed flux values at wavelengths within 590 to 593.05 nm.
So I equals 4.574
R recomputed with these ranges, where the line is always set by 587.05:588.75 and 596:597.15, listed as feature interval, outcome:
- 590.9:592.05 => 0.10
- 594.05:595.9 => 0.01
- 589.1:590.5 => 0.22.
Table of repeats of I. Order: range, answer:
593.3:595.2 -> 5.66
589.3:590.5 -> 5.344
